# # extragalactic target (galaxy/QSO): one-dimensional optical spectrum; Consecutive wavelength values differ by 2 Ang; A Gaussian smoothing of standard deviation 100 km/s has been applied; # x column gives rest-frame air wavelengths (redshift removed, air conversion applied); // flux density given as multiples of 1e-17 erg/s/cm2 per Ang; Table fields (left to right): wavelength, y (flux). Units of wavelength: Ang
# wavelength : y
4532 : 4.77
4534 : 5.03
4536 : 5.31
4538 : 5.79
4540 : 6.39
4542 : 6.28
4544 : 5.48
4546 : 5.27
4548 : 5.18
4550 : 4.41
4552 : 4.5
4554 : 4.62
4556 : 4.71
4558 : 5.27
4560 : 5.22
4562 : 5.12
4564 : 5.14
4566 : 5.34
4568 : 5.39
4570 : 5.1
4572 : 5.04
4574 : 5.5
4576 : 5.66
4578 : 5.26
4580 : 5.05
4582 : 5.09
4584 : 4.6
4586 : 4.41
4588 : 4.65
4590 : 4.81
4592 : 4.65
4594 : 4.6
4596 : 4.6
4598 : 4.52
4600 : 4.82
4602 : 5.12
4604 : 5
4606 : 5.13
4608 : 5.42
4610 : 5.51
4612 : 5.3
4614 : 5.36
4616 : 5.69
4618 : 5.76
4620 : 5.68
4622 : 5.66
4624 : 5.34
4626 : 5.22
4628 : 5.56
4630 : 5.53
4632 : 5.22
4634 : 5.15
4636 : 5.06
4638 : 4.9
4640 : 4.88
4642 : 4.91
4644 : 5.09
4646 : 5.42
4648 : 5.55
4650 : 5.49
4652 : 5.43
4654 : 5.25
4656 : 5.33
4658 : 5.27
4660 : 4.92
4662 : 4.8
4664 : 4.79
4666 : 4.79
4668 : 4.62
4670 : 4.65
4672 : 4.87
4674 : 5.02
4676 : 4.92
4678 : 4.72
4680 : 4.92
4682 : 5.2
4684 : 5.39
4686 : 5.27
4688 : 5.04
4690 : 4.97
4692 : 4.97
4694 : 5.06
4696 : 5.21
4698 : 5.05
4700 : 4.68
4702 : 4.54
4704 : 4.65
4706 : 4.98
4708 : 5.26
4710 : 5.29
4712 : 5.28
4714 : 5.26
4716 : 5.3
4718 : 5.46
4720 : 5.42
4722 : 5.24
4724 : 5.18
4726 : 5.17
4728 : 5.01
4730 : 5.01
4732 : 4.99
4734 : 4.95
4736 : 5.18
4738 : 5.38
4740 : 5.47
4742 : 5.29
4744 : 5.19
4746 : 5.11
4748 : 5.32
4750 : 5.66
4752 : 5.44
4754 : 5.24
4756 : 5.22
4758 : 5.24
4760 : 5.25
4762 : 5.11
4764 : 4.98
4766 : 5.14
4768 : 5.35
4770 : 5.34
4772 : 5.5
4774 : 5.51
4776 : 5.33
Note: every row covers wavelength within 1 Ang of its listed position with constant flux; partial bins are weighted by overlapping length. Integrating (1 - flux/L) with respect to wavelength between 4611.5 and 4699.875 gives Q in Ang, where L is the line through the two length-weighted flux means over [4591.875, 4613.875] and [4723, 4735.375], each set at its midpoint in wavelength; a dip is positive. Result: -2.4 Ang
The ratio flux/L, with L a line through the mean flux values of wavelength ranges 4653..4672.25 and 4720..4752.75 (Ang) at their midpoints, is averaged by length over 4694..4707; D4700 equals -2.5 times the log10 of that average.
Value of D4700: 0.047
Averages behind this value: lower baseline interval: 4.93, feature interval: 4.87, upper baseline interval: 5.23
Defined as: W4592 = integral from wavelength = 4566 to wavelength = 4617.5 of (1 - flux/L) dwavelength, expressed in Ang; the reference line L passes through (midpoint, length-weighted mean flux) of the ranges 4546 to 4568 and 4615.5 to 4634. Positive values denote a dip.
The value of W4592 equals 1.77 Ang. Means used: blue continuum 4.99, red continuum 5.49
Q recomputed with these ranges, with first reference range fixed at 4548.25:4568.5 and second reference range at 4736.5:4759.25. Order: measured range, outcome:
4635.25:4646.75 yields 0.2 Ang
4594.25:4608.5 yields 0.4 Ang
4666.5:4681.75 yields 1.0 Ang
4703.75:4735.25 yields 0.6 Ang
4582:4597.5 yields 1.2 Ang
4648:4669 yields 0.3 Ang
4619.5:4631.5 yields -0.9 Ang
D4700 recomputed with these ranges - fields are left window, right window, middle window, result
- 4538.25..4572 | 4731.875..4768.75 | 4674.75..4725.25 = 0.03 mag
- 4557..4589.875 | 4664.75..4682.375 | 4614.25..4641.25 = -0.08 mag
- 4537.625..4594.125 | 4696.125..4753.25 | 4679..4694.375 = 0.01 mag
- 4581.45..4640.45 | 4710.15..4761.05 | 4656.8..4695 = 0.05 mag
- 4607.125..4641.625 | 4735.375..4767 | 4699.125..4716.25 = 0.06 mag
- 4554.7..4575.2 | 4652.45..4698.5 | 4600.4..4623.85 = -0.06 mag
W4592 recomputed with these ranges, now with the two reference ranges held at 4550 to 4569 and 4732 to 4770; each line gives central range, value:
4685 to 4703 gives 0.68 Ang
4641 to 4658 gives -0.63 Ang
